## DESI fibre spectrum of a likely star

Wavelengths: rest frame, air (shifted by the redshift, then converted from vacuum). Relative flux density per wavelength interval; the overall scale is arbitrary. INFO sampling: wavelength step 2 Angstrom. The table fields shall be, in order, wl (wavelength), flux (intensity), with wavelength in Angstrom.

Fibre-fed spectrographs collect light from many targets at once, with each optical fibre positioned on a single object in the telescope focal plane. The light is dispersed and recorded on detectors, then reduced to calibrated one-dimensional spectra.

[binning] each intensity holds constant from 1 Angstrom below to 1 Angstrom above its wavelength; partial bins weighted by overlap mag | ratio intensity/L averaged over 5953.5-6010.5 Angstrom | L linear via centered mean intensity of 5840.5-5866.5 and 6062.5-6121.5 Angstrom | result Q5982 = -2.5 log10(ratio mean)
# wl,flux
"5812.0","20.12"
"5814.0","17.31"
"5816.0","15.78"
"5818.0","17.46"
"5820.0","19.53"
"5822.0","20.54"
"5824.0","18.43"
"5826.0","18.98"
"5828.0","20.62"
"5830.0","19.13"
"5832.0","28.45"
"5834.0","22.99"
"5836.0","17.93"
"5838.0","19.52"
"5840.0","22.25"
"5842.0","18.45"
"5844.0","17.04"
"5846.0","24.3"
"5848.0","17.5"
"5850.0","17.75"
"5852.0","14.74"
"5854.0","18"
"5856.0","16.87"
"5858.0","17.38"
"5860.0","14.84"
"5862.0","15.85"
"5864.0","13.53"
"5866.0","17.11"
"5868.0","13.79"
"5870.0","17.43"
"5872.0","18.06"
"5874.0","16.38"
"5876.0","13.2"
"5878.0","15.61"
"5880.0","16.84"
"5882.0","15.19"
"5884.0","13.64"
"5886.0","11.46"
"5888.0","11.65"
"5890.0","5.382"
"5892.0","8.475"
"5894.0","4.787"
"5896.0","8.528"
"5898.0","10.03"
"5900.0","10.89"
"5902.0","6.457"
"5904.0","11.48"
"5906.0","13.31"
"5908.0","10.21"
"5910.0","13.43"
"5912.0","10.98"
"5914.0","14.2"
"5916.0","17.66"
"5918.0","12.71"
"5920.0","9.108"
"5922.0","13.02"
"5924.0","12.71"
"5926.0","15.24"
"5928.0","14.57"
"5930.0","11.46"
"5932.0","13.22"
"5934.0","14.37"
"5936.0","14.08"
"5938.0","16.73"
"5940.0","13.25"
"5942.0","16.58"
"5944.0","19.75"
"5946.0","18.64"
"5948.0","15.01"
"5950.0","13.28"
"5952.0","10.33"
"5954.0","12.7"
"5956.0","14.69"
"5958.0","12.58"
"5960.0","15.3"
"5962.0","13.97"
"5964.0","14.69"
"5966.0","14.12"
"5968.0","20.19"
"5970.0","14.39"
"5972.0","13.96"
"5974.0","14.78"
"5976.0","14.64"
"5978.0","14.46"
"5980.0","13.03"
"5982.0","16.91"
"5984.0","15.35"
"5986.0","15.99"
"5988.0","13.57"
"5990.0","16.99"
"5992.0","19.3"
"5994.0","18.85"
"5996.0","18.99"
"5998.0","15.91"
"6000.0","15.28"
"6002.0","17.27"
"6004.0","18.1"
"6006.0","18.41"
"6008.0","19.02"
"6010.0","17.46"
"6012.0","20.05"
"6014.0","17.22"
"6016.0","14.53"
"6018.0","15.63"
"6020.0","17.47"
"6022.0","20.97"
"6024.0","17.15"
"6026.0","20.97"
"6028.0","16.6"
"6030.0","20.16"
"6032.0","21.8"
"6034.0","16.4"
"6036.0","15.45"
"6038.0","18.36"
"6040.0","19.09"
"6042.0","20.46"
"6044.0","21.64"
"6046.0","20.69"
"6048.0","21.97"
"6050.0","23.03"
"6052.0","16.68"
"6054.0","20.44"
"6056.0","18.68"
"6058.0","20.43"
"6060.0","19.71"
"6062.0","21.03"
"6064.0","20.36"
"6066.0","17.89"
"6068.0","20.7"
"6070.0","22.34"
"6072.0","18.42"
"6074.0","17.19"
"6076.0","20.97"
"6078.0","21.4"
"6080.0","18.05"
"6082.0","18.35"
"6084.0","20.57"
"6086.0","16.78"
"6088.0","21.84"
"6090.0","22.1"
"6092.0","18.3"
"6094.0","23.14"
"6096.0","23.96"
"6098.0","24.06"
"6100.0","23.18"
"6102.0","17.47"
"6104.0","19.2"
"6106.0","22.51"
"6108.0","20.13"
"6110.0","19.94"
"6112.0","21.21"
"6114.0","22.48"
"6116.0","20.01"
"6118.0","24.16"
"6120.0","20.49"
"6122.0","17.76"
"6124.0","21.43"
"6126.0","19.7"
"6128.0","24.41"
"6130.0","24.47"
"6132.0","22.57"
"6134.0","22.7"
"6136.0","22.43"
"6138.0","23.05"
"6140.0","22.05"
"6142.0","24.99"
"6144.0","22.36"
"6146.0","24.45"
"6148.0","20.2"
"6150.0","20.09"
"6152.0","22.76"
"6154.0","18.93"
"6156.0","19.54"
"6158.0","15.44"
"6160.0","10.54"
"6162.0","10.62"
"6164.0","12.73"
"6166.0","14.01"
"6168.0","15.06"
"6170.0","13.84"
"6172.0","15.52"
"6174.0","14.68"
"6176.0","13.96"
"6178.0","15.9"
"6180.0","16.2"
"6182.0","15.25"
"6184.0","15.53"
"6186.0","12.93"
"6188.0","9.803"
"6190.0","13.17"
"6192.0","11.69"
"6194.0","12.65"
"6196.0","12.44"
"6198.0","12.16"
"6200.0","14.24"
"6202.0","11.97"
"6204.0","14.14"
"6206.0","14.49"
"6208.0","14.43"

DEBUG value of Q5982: 0.20 mag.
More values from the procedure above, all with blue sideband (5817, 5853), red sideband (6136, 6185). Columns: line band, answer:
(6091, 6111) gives -0.18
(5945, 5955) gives 0.33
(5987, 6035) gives 0.04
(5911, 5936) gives 0.40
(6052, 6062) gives -0.08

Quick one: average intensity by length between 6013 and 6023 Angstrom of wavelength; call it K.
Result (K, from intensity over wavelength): 17.2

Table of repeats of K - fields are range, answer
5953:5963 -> 13.8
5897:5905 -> 9.71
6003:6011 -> 18.2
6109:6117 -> 20.9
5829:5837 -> 22.1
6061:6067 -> 19.8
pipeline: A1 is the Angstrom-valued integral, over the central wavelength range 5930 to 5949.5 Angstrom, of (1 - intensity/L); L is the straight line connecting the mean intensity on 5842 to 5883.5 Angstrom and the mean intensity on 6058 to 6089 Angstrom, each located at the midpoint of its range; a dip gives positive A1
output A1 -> 2.5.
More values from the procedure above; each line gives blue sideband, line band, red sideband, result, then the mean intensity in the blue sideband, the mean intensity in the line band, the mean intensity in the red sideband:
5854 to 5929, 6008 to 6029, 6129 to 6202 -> -4.29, 13.1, 17.9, 16.8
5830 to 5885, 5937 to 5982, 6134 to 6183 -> 7.02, 17.6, 14.9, 17.8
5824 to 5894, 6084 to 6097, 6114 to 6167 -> -0.99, 16.6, 21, 20.1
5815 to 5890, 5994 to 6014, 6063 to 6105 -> 1.48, 17.4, 17.9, 20.3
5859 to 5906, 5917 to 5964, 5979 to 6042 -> 2.53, 12.6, 14.1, 17.5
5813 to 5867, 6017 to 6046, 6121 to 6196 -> -1.29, 18.6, 18.8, 17.6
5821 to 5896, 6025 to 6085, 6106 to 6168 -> -1.87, 16.5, 19.7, 20.1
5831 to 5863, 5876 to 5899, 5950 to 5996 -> 8.59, 19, 11.1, 15.1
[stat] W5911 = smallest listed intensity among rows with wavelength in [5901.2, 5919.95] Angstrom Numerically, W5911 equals 6.457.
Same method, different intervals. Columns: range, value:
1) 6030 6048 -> 15.45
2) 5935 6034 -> 10.33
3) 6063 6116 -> 16.78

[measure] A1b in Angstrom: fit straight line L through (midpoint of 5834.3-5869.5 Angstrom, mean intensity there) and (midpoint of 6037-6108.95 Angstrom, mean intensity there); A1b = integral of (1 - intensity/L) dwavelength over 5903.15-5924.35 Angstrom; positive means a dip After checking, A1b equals 6.6 Angstrom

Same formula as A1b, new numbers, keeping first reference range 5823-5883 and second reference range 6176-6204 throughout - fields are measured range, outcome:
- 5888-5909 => 10.0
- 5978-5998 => -0.4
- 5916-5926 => 2.5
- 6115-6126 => -4.8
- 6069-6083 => -4.3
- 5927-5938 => 2.0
